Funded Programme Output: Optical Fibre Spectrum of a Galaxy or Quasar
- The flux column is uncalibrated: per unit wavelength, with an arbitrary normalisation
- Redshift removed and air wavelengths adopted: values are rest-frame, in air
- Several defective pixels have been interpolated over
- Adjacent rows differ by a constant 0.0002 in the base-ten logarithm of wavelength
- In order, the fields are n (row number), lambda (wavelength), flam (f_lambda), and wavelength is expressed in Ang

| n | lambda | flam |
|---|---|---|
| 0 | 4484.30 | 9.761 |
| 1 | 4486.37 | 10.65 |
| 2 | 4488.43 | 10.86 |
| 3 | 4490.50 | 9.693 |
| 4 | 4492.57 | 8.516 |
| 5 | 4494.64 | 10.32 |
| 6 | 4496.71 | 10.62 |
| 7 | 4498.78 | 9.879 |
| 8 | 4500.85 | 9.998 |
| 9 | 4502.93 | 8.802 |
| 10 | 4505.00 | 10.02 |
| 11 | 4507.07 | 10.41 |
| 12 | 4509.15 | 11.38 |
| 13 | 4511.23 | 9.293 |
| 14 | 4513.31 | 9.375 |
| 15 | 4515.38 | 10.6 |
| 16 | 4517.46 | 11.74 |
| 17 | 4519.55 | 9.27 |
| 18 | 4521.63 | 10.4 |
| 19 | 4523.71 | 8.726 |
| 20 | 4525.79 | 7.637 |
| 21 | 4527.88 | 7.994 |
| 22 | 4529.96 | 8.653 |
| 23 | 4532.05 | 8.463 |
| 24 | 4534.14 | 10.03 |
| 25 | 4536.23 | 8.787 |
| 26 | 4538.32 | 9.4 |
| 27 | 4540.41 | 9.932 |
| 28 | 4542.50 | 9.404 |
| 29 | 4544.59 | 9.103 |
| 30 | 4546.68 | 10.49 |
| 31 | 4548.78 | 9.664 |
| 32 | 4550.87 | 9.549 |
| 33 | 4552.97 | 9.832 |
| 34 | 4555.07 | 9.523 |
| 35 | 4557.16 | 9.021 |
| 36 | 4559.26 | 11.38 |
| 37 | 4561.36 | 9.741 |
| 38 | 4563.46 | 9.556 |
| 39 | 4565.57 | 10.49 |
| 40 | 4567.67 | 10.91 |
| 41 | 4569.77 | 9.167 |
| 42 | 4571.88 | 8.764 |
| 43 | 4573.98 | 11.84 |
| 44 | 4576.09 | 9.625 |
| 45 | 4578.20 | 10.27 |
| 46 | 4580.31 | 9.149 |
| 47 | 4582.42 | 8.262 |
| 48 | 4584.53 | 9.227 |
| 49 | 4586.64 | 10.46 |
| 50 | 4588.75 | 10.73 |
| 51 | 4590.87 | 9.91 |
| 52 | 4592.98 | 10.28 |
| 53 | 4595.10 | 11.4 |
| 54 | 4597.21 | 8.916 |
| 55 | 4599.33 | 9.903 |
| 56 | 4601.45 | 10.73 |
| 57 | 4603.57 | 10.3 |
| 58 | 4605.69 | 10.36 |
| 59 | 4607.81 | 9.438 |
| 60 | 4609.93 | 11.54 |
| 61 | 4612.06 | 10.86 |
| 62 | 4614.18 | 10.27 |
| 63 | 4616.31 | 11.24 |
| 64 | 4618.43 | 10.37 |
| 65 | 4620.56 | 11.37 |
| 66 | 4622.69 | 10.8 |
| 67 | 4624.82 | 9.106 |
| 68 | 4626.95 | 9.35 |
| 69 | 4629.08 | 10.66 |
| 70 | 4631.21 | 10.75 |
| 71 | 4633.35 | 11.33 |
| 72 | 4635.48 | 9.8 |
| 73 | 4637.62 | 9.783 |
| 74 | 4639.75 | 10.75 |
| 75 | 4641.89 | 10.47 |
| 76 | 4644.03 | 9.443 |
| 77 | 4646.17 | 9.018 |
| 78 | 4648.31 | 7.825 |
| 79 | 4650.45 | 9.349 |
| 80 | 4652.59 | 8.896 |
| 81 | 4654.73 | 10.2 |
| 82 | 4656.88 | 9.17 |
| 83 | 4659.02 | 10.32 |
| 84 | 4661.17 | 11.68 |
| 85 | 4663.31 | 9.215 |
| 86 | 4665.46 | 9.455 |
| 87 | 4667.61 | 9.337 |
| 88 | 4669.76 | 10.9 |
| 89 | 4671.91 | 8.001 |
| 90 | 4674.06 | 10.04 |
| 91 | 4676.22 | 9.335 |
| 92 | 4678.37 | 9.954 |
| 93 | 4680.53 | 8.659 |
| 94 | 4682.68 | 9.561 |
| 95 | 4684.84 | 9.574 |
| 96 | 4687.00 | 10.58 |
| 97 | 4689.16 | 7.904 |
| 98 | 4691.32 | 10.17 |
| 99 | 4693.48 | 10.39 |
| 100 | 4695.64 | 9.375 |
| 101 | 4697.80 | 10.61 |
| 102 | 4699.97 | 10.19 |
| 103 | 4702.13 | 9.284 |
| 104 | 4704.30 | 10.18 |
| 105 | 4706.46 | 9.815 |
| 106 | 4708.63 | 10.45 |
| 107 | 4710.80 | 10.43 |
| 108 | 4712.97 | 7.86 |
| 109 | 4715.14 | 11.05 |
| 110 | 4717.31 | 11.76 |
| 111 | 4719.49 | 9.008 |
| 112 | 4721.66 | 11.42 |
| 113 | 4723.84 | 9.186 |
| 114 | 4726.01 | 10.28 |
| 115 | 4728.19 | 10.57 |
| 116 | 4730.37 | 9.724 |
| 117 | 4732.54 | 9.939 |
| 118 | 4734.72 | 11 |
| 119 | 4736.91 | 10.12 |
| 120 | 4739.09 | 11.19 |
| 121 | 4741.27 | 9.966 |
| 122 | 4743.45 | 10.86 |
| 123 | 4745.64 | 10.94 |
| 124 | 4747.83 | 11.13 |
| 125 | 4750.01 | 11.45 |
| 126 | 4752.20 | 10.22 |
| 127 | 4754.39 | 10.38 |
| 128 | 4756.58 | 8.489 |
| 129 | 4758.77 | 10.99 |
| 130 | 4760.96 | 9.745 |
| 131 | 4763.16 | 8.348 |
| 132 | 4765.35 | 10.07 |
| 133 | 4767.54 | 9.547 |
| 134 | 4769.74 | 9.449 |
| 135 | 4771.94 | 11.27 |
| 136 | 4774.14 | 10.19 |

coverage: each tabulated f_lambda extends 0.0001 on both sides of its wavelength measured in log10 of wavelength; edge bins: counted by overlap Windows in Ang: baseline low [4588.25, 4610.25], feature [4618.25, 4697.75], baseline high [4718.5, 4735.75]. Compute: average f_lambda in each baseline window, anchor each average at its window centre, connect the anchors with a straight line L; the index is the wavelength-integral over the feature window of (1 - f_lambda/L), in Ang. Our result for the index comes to 3.1 Ang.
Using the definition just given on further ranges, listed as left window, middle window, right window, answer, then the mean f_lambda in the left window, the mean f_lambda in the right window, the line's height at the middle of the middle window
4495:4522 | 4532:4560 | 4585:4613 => 1.6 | 10.1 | 10.3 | 10.2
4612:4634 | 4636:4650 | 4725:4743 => 1.3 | 10.5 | 10.4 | 10.5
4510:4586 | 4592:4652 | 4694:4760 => -1.9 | 9.6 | 10.3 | 9.87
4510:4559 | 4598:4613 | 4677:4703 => -1.3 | 9.47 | 9.69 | 9.57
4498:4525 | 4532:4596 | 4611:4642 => 2.3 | 9.97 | 10.5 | 10.2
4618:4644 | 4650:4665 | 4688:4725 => 0.5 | 10.3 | 9.95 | 10.2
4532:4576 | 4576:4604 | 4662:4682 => -0.7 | 9.79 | 9.47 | 9.69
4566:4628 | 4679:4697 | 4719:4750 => 1.4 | 10.2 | 10.4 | 10.4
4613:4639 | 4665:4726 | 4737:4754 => 4.6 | 10.4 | 10.8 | 10.6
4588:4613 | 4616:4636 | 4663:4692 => -0.8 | 10.4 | 9.47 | 10.1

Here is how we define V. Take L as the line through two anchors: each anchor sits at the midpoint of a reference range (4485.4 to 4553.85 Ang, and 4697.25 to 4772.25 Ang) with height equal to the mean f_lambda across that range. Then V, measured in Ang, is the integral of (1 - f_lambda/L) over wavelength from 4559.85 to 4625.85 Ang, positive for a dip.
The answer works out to -2.1 Ang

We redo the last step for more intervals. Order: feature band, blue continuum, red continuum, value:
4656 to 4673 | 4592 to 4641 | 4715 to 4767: 1.0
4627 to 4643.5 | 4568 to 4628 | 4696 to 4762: -0.4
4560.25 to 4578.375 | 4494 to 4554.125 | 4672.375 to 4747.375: -0.6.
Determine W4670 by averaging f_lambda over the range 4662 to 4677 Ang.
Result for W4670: 9.51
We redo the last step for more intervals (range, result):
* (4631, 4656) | 9.76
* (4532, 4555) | 9.56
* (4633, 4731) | 9.82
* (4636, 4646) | 9.99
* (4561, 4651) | 10.1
